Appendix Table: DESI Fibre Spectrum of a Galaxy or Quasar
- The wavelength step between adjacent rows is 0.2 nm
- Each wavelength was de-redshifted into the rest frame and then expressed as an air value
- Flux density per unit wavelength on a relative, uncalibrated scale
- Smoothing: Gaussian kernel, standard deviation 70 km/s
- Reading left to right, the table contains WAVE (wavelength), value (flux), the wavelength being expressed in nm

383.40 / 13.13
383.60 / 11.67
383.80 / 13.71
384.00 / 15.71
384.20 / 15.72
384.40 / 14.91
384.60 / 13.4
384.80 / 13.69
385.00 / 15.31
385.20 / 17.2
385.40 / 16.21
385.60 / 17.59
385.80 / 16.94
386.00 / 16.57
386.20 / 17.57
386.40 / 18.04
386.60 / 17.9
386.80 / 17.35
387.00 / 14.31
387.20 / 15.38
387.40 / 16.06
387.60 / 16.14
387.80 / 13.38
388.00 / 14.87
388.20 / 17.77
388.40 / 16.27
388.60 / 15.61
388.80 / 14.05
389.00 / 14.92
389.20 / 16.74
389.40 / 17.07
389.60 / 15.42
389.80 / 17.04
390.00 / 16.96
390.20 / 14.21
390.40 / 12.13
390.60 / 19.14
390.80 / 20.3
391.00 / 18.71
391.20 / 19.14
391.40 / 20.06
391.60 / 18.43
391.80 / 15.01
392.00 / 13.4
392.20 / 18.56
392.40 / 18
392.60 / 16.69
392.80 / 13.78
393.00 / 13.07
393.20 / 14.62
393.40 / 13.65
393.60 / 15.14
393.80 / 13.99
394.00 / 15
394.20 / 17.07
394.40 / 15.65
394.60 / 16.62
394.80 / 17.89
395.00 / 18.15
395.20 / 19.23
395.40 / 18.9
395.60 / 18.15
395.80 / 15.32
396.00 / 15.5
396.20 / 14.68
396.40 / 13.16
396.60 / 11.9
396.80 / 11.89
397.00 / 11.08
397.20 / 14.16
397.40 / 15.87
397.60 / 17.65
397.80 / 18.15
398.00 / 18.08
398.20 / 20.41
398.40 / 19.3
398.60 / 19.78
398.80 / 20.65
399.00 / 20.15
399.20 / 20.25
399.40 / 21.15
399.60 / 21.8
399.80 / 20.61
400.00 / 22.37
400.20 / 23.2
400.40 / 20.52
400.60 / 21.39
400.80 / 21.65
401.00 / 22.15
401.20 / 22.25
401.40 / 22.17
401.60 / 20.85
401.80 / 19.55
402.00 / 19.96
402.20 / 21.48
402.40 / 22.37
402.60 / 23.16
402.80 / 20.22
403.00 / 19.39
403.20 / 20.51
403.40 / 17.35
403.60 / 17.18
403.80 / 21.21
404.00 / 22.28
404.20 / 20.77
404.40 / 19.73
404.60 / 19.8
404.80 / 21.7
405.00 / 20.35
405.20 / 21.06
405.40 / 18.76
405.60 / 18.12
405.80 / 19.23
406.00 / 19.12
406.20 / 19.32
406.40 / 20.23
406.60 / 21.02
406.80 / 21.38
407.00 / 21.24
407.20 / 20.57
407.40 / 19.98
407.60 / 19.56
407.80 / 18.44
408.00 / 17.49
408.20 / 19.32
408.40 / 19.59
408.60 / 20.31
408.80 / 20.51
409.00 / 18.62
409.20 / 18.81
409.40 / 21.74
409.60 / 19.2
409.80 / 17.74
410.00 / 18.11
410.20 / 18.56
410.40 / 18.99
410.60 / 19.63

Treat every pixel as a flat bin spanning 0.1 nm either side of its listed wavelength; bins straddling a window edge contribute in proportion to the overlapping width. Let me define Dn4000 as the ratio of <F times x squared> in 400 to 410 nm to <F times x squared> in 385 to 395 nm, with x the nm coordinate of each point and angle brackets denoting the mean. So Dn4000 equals 1.34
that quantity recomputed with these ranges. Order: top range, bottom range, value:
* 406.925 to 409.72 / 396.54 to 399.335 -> 1.20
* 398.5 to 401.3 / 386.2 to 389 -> 1.42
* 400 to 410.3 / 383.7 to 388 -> 1.41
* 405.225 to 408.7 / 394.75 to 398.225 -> 1.29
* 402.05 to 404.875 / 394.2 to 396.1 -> 1.24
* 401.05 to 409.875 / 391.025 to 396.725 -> 1.32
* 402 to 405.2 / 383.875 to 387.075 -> 1.39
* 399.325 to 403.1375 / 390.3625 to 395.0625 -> 1.36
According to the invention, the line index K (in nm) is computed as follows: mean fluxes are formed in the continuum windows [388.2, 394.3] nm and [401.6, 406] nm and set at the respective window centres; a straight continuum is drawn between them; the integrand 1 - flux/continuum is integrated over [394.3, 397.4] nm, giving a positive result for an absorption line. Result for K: 0.37 nm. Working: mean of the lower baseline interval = 16.2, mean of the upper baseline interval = 20.2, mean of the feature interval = 15.5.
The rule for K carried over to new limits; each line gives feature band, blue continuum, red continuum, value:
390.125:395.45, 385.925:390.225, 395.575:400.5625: 0.13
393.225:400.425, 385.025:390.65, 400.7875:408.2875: 0.41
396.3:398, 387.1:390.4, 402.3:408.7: 0.32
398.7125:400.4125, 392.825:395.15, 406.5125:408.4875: -0.38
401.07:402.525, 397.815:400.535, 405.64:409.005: -0.07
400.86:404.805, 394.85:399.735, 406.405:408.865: -0.41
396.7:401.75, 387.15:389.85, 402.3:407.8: -0.23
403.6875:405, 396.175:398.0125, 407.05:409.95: -0.24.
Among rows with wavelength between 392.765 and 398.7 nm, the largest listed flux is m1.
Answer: 20.41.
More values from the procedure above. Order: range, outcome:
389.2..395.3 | 20.3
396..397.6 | 17.65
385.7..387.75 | 18.04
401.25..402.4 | 22.37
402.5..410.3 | 23.16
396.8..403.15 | 23.2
